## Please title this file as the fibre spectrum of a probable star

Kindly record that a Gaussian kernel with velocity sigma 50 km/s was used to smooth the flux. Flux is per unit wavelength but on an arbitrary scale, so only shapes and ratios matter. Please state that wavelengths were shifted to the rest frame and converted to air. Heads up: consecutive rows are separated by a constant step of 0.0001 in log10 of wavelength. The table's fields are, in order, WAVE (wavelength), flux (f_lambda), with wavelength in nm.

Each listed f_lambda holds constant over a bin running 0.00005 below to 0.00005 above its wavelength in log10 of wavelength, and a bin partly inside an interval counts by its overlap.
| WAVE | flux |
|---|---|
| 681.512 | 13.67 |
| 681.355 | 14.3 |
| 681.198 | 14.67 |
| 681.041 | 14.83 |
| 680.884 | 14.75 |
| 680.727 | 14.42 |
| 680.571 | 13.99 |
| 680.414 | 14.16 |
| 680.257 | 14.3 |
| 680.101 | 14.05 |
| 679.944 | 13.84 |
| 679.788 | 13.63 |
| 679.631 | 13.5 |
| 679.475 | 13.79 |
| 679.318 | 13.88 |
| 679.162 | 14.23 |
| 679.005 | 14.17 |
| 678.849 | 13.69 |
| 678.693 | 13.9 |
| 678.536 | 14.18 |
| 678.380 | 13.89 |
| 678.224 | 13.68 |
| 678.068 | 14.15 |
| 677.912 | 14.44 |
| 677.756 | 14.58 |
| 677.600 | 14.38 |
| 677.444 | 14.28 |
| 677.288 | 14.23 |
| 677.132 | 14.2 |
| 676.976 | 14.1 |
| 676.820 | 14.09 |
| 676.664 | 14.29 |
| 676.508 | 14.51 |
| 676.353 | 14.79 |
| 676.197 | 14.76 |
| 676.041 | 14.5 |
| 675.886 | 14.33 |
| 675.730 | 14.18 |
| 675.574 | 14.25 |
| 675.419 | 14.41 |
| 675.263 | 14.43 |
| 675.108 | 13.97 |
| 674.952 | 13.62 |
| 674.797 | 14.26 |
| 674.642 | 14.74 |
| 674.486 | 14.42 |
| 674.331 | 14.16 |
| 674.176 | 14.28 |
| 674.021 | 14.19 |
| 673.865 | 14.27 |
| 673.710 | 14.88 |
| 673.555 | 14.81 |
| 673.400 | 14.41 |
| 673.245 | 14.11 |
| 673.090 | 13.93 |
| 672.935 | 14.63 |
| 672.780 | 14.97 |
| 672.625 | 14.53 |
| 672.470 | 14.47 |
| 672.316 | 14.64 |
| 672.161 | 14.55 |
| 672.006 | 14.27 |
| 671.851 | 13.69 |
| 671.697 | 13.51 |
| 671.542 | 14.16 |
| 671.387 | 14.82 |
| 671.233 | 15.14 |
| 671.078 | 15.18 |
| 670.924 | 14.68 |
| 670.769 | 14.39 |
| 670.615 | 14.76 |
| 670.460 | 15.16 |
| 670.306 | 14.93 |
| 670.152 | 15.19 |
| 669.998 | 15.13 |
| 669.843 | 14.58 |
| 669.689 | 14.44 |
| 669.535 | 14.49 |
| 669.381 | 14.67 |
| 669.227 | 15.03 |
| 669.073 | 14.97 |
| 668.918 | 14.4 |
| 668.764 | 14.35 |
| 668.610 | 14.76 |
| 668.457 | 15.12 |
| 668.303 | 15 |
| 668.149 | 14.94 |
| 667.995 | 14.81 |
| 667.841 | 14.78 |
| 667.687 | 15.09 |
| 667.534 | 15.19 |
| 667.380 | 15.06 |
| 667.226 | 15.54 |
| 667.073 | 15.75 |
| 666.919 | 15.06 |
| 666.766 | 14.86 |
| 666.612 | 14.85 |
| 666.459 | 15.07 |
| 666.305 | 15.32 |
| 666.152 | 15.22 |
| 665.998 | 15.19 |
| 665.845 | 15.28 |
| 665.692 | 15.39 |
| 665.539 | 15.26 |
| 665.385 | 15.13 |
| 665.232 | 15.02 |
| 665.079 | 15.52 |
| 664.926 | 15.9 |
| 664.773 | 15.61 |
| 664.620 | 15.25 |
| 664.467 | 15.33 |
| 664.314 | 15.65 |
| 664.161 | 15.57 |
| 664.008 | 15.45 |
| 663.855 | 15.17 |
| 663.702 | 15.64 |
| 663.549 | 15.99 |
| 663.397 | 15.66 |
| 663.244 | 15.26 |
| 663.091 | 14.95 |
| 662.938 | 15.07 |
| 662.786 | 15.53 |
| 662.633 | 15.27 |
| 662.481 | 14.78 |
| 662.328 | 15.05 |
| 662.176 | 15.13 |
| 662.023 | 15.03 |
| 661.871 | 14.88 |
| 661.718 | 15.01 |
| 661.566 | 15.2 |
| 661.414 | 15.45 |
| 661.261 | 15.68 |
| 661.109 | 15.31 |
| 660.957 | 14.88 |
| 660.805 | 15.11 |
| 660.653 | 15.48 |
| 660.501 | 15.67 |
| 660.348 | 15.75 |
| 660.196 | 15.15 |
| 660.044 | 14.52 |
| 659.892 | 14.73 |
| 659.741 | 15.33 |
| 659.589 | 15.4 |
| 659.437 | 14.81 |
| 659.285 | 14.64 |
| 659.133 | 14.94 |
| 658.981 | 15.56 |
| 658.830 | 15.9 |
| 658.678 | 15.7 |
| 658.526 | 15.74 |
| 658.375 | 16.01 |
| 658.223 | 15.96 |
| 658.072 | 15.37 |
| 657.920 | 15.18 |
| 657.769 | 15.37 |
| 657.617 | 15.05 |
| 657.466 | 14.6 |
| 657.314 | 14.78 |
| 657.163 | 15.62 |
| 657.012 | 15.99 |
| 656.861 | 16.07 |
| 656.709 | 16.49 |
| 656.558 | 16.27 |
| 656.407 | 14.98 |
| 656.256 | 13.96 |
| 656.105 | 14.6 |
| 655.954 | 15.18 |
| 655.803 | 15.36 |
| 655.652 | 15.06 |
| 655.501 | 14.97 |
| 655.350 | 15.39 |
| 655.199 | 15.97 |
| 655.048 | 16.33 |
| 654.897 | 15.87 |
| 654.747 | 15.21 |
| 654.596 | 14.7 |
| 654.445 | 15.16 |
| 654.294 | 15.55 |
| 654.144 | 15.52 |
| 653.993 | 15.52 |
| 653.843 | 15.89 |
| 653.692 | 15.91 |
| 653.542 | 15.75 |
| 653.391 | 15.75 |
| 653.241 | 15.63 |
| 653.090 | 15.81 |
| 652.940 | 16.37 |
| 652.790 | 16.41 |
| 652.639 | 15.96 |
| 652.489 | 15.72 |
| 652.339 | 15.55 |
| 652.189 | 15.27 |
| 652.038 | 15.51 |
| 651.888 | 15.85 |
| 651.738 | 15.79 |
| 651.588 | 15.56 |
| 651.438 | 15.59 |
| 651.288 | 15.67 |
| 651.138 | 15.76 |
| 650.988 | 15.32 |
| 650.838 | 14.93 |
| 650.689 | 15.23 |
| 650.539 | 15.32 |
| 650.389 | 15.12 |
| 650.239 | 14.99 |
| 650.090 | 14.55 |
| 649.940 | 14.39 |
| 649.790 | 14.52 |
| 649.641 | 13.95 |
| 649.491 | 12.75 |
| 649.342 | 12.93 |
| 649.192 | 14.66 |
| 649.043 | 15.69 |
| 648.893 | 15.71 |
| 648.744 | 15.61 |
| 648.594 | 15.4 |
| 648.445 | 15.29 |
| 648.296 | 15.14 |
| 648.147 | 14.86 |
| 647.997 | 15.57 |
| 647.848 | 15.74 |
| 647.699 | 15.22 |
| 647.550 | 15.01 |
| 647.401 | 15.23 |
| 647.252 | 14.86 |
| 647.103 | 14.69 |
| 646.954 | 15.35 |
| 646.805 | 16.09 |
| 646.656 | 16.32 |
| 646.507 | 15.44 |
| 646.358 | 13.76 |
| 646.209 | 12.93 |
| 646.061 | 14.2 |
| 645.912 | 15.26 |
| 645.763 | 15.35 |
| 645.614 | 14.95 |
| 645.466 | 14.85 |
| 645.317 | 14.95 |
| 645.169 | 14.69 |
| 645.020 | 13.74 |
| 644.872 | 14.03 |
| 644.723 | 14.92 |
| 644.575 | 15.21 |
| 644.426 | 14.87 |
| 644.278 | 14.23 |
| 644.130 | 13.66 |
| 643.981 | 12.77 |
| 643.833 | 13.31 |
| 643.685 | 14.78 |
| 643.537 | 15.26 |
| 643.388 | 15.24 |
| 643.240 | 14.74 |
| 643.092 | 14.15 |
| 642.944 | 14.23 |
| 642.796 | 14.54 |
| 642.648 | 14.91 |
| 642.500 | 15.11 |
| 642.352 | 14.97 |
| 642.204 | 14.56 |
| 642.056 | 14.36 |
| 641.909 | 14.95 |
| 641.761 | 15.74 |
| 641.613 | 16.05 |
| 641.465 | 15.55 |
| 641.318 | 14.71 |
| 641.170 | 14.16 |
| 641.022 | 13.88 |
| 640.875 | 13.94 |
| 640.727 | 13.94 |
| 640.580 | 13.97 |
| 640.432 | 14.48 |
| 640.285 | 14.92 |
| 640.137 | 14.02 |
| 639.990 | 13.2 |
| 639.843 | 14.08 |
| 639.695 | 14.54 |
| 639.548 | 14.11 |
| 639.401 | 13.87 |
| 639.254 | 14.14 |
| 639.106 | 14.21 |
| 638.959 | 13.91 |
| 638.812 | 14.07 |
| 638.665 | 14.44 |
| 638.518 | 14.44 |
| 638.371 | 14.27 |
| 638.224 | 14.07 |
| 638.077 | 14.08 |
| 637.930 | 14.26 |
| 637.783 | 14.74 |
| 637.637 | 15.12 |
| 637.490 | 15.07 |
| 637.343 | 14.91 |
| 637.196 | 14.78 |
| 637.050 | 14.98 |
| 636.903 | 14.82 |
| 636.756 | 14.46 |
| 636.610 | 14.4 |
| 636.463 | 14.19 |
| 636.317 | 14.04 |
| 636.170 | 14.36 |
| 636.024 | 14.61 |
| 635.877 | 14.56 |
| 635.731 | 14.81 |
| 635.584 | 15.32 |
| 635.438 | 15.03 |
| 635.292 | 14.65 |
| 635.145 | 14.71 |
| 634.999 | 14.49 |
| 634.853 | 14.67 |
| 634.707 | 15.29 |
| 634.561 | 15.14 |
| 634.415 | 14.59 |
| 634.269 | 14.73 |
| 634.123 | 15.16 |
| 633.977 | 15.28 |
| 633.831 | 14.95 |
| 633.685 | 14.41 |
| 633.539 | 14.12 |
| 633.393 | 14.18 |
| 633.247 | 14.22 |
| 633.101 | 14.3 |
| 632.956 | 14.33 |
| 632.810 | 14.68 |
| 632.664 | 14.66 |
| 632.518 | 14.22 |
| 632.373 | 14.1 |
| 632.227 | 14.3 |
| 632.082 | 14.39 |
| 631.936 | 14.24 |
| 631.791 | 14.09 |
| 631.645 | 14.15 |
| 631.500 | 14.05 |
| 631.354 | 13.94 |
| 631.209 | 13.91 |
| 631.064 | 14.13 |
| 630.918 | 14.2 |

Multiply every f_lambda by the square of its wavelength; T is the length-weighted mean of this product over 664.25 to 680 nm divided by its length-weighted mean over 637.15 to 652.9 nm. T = 1.07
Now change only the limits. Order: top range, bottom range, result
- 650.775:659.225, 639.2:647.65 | 1.10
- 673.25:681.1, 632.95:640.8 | 1.11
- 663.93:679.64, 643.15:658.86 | 1.03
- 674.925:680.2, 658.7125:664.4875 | 0.97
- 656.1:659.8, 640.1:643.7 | 1.10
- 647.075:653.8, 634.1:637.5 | 1.08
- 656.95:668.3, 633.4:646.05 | 1.13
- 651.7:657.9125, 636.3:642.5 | 1.12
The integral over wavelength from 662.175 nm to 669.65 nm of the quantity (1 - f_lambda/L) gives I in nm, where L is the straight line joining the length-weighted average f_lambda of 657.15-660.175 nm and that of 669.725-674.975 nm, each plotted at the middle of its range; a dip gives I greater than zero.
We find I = -0.15 nm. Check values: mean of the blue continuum 15.3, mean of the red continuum 14.5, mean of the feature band 15.2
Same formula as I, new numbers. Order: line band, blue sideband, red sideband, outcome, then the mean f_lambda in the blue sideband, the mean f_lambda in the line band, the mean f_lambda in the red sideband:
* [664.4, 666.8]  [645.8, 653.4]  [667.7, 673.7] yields -0.08 nm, 15.2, 15.3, 14.6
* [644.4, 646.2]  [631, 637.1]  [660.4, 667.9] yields 0.01 nm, 14.5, 14.7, 15.3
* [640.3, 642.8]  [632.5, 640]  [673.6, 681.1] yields -0.04 nm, 14.5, 14.7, 14.2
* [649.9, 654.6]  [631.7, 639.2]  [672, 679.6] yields -0.35 nm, 14.5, 15.5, 14.3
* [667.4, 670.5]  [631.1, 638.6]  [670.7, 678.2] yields -0.10 nm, 14.5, 14.9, 14.4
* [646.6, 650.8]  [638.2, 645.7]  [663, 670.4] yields -0.10 nm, 14.4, 15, 15.1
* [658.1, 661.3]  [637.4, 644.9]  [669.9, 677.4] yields -0.20 nm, 14.4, 15.3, 14.5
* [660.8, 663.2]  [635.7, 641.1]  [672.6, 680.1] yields -0.15 nm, 14.3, 15.1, 14.2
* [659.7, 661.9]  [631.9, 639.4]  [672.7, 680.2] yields -0.13 nm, 14.5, 15.2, 14.2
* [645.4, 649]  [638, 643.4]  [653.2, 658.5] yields -0.06 nm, 14.4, 15.1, 15.5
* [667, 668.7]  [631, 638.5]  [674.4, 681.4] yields -0.10 nm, 14.5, 15.1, 14.2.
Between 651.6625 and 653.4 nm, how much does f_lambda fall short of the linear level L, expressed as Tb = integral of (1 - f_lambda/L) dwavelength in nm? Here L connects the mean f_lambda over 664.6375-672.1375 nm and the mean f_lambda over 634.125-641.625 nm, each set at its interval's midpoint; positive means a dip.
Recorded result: -0.13 nm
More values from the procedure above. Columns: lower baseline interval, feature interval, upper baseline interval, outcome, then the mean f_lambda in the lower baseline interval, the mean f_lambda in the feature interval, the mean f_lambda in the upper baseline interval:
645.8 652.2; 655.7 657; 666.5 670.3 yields -0.03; 15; 15.4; 14.9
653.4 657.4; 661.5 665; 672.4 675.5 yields -0.07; 15.5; 15.3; 14.4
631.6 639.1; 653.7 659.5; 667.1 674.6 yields -0.32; 14.5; 15.4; 14.7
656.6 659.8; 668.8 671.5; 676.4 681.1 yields -0.02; 15.5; 14.8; 14.1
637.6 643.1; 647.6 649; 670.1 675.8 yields -0.09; 14.4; 15.4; 14.5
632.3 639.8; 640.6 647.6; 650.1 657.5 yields 0.14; 14.5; 14.7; 15.5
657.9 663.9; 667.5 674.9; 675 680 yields -0.01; 15.3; 14.6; 14.2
